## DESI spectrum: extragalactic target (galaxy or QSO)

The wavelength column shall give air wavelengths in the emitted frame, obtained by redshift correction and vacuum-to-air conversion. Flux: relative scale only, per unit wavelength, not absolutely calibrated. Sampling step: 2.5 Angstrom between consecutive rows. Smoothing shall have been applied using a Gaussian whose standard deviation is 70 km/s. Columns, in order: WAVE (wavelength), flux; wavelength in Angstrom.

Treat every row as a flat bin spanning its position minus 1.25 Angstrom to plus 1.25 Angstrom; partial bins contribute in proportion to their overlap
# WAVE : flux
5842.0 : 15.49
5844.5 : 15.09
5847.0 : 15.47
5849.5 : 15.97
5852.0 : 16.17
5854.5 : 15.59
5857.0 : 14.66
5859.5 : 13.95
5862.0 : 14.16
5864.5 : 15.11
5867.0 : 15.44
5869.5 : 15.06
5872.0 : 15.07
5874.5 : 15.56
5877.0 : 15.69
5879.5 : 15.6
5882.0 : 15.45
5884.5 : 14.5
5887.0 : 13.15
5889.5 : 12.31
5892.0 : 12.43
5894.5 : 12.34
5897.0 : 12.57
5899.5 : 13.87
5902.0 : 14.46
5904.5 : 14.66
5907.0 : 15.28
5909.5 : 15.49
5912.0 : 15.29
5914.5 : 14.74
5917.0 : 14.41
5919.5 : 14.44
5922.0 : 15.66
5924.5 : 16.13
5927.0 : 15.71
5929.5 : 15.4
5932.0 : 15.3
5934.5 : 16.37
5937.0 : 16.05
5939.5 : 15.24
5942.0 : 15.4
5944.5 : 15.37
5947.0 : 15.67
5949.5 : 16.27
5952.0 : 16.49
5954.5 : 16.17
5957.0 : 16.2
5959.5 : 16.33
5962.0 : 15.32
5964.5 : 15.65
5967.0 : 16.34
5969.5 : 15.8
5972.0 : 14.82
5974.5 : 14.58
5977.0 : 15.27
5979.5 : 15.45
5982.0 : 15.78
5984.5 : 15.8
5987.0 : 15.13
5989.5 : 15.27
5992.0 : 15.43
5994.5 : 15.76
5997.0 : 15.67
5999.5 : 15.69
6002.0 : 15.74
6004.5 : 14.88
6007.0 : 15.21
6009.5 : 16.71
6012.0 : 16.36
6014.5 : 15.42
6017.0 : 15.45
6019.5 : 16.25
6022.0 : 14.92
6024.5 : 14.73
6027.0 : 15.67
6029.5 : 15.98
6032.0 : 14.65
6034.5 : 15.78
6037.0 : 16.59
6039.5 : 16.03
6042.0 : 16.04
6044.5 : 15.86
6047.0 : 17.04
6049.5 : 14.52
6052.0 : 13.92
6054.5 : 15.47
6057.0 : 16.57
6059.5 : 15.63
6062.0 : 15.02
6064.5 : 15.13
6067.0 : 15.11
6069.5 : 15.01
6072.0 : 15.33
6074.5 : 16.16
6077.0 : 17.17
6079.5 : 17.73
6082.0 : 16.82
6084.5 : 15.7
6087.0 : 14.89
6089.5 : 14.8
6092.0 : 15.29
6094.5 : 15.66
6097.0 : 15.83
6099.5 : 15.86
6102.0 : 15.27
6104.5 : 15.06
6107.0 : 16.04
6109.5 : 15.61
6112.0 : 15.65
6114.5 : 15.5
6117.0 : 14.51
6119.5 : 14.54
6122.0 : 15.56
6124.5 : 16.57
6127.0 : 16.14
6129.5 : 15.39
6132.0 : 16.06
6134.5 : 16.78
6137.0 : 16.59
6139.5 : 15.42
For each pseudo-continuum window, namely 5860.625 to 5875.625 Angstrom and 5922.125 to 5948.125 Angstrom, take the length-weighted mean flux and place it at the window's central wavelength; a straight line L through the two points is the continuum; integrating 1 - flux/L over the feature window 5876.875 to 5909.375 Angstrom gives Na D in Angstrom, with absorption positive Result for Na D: 2.7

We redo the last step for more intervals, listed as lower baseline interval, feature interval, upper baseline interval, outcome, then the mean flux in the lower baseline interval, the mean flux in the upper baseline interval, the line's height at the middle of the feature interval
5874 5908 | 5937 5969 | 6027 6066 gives -2.56 Angstrom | 14.1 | 15.6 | 14.7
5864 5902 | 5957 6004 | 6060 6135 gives -2.06 Angstrom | 14.3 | 15.7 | 14.9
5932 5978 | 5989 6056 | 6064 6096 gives 0.64 Angstrom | 15.7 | 15.8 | 15.8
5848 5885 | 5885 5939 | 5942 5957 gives 3.63 Angstrom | 15.2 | 16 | 15.6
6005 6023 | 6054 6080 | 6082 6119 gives -0.42 Angstrom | 15.7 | 15.4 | 15.6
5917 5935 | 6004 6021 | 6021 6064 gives -0.28 Angstrom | 15.5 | 15.6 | 15.5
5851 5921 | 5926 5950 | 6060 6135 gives -1.35 Angstrom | 14.5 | 15.7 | 14.8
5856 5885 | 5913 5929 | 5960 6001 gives 0.06 Angstrom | 15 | 15.5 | 15.3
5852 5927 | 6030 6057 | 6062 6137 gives -0.41 Angstrom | 14.6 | 15.7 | 15.4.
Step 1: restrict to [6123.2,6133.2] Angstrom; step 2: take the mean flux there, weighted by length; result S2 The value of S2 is 16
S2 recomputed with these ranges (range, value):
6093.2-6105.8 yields 15.5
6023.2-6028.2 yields 15.2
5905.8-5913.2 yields 15.4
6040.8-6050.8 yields 15.9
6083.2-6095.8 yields 15.3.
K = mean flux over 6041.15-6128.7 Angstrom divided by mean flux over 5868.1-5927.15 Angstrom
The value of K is 1.07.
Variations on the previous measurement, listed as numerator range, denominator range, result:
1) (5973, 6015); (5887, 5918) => 1.11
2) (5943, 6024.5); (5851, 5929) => 1.07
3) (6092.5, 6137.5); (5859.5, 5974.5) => 1.04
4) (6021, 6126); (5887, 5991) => 1.03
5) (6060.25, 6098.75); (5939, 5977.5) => 1.00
